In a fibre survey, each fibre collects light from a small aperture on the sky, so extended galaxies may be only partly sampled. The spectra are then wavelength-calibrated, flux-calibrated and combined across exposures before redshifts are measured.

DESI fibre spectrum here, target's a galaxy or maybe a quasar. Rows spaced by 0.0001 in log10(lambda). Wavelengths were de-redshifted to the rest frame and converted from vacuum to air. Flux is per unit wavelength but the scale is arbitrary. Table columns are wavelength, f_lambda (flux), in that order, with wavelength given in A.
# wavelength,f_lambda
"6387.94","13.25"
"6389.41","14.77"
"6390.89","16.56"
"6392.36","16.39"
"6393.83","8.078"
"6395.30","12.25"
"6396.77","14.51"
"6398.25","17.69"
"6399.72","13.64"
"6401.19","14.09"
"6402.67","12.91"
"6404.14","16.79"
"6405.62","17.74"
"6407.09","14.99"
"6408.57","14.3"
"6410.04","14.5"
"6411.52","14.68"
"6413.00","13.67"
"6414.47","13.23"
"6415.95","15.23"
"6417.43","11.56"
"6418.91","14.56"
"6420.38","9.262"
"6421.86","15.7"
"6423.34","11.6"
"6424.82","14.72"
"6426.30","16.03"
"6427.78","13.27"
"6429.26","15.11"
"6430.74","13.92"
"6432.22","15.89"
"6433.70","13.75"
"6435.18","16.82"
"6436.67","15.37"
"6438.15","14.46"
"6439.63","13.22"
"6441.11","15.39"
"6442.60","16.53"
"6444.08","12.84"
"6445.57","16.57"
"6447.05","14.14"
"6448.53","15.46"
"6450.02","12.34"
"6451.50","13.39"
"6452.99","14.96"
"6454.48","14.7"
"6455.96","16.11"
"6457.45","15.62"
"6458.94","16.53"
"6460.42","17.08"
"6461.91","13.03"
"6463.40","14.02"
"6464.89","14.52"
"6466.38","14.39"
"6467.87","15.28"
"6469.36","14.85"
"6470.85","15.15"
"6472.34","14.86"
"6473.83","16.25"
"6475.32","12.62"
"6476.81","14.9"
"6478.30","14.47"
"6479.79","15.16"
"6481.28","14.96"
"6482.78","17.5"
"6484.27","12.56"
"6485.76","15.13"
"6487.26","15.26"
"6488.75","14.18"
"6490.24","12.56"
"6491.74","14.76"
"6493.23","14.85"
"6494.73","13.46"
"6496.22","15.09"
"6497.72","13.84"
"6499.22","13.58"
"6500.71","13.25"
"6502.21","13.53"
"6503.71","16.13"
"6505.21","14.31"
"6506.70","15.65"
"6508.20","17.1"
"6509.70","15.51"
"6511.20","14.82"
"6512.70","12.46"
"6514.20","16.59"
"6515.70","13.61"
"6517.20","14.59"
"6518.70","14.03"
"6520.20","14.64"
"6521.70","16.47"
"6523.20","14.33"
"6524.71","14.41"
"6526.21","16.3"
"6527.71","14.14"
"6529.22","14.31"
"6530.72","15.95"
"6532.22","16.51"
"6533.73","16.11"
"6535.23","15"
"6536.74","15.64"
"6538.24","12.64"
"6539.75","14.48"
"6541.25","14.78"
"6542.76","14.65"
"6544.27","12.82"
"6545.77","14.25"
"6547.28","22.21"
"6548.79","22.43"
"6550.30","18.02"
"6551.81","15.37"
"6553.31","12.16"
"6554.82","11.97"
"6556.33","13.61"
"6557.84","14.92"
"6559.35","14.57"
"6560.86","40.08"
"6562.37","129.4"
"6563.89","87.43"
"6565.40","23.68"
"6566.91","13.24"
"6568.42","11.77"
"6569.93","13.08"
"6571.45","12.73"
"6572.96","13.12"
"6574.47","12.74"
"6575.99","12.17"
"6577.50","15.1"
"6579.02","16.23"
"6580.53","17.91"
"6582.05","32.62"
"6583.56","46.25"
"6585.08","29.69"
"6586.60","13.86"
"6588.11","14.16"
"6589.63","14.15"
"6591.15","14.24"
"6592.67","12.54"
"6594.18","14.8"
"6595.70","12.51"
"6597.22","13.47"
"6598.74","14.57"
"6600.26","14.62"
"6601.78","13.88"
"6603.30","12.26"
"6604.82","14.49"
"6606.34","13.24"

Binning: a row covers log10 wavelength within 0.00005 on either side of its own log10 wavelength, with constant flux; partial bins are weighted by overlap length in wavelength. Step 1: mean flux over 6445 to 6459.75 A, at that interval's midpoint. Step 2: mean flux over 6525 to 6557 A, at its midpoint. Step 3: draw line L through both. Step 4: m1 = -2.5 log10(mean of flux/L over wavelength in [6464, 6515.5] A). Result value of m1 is 0.03 mag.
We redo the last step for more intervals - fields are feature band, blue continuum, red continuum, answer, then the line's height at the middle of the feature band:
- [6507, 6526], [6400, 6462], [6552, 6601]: 0.28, 19.4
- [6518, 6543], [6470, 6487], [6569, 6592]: 0.12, 16.7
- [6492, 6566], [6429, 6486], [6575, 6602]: -0.17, 16.6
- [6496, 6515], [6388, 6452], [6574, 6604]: 0.08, 15.9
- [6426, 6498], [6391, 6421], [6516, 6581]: 0.11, 16.4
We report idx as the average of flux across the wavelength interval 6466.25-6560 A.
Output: 14.9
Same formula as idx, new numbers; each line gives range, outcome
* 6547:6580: 24.8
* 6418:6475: 14.7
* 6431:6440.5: 14.9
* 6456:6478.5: 15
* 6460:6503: 14.5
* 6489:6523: 14.6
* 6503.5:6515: 15.3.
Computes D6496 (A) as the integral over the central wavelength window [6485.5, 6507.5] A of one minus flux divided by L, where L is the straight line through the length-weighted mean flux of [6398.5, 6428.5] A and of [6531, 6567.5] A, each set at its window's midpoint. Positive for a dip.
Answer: 6.5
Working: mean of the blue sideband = 14.2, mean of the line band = 14.4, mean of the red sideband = 24.4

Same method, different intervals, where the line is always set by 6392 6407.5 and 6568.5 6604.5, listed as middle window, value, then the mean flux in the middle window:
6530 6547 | 1.2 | 15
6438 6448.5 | 0.1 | 14.8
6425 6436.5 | -0.1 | 15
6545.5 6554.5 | -0.6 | 17.3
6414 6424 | 1.1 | 13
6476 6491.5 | 0.8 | 14.7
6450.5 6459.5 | 0.0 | 15.1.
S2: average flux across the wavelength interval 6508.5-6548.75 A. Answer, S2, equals 15.2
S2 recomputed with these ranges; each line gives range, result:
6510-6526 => 14.7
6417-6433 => 13.8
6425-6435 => 14.8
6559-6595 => 26.2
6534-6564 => 24.4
